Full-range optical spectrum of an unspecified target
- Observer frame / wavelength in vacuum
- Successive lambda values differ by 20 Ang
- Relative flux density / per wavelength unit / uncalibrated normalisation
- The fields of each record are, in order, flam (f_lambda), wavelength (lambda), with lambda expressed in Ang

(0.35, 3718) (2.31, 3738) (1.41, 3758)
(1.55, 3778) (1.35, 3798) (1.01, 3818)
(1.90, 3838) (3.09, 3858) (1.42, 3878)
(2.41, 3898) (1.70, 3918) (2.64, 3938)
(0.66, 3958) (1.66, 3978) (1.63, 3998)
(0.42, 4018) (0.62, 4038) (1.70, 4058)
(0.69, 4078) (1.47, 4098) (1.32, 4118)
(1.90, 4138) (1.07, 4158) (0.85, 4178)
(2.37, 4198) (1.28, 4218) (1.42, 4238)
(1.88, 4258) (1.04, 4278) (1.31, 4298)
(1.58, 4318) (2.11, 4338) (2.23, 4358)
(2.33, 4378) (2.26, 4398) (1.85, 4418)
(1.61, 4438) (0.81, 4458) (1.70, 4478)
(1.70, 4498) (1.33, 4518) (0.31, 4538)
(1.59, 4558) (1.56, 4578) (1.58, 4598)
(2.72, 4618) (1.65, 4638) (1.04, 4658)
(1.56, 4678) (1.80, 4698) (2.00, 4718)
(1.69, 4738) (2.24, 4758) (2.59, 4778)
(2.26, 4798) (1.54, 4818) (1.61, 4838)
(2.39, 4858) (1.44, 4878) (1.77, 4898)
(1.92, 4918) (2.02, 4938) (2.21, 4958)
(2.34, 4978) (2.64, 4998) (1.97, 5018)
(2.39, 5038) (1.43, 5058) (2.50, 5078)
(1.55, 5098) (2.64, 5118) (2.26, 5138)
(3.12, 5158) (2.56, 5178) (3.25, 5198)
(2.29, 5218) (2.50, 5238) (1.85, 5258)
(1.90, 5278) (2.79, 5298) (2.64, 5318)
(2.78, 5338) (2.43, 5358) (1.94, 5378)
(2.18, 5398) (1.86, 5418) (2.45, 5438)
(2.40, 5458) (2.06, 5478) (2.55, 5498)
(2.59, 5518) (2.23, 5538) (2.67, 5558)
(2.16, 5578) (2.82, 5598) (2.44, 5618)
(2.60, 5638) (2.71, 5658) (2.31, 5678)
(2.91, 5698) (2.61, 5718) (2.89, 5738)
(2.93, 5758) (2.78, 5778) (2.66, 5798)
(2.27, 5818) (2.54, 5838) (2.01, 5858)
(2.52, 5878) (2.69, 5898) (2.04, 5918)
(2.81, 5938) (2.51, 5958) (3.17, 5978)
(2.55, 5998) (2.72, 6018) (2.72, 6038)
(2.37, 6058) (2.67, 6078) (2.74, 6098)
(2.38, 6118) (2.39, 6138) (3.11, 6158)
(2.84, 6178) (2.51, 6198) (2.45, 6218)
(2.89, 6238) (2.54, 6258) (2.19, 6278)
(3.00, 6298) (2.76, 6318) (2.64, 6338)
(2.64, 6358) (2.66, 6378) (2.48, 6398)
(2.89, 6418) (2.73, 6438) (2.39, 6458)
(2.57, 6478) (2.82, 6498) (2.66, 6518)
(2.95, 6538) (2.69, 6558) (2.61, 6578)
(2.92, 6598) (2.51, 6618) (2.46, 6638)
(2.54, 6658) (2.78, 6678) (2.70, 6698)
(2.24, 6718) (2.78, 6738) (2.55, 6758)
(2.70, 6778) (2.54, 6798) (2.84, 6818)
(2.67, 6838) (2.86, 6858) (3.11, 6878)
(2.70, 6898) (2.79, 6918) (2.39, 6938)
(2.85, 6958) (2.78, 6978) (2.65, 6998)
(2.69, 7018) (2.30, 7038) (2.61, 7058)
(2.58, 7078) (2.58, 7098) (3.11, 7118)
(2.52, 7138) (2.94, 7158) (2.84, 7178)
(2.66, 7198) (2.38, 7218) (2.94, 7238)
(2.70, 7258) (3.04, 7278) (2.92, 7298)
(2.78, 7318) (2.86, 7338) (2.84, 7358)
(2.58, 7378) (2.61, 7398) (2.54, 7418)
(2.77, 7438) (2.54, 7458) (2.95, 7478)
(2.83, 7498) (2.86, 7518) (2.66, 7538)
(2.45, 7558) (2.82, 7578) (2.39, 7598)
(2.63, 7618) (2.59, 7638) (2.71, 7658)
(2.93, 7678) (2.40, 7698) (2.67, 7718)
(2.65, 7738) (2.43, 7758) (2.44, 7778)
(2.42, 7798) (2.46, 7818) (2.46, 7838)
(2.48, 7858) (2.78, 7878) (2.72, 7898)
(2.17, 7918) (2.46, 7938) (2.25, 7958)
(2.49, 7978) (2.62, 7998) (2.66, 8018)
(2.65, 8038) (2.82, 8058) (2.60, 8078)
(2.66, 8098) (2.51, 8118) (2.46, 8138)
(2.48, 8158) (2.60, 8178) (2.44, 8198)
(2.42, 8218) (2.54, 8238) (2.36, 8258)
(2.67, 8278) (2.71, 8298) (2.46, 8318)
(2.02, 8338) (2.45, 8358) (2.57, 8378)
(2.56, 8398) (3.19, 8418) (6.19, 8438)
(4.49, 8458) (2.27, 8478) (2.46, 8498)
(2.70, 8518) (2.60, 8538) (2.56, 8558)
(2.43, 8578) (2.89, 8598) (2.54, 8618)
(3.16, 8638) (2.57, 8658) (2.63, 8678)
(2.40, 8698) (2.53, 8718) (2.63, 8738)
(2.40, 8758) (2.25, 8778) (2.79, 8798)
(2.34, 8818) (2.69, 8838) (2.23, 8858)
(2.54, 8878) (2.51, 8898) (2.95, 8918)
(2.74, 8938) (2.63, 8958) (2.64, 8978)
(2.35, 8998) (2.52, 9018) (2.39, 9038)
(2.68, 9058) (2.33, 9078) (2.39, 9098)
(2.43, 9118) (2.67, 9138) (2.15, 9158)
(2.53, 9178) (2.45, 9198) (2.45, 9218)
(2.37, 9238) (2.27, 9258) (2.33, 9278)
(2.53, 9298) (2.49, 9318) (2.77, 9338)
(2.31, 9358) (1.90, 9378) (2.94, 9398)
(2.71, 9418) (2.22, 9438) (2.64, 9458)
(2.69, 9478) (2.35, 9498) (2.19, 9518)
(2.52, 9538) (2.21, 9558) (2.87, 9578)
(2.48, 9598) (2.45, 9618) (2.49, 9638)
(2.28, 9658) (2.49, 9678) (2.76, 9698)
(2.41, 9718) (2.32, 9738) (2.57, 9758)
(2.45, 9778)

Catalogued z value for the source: 0.28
